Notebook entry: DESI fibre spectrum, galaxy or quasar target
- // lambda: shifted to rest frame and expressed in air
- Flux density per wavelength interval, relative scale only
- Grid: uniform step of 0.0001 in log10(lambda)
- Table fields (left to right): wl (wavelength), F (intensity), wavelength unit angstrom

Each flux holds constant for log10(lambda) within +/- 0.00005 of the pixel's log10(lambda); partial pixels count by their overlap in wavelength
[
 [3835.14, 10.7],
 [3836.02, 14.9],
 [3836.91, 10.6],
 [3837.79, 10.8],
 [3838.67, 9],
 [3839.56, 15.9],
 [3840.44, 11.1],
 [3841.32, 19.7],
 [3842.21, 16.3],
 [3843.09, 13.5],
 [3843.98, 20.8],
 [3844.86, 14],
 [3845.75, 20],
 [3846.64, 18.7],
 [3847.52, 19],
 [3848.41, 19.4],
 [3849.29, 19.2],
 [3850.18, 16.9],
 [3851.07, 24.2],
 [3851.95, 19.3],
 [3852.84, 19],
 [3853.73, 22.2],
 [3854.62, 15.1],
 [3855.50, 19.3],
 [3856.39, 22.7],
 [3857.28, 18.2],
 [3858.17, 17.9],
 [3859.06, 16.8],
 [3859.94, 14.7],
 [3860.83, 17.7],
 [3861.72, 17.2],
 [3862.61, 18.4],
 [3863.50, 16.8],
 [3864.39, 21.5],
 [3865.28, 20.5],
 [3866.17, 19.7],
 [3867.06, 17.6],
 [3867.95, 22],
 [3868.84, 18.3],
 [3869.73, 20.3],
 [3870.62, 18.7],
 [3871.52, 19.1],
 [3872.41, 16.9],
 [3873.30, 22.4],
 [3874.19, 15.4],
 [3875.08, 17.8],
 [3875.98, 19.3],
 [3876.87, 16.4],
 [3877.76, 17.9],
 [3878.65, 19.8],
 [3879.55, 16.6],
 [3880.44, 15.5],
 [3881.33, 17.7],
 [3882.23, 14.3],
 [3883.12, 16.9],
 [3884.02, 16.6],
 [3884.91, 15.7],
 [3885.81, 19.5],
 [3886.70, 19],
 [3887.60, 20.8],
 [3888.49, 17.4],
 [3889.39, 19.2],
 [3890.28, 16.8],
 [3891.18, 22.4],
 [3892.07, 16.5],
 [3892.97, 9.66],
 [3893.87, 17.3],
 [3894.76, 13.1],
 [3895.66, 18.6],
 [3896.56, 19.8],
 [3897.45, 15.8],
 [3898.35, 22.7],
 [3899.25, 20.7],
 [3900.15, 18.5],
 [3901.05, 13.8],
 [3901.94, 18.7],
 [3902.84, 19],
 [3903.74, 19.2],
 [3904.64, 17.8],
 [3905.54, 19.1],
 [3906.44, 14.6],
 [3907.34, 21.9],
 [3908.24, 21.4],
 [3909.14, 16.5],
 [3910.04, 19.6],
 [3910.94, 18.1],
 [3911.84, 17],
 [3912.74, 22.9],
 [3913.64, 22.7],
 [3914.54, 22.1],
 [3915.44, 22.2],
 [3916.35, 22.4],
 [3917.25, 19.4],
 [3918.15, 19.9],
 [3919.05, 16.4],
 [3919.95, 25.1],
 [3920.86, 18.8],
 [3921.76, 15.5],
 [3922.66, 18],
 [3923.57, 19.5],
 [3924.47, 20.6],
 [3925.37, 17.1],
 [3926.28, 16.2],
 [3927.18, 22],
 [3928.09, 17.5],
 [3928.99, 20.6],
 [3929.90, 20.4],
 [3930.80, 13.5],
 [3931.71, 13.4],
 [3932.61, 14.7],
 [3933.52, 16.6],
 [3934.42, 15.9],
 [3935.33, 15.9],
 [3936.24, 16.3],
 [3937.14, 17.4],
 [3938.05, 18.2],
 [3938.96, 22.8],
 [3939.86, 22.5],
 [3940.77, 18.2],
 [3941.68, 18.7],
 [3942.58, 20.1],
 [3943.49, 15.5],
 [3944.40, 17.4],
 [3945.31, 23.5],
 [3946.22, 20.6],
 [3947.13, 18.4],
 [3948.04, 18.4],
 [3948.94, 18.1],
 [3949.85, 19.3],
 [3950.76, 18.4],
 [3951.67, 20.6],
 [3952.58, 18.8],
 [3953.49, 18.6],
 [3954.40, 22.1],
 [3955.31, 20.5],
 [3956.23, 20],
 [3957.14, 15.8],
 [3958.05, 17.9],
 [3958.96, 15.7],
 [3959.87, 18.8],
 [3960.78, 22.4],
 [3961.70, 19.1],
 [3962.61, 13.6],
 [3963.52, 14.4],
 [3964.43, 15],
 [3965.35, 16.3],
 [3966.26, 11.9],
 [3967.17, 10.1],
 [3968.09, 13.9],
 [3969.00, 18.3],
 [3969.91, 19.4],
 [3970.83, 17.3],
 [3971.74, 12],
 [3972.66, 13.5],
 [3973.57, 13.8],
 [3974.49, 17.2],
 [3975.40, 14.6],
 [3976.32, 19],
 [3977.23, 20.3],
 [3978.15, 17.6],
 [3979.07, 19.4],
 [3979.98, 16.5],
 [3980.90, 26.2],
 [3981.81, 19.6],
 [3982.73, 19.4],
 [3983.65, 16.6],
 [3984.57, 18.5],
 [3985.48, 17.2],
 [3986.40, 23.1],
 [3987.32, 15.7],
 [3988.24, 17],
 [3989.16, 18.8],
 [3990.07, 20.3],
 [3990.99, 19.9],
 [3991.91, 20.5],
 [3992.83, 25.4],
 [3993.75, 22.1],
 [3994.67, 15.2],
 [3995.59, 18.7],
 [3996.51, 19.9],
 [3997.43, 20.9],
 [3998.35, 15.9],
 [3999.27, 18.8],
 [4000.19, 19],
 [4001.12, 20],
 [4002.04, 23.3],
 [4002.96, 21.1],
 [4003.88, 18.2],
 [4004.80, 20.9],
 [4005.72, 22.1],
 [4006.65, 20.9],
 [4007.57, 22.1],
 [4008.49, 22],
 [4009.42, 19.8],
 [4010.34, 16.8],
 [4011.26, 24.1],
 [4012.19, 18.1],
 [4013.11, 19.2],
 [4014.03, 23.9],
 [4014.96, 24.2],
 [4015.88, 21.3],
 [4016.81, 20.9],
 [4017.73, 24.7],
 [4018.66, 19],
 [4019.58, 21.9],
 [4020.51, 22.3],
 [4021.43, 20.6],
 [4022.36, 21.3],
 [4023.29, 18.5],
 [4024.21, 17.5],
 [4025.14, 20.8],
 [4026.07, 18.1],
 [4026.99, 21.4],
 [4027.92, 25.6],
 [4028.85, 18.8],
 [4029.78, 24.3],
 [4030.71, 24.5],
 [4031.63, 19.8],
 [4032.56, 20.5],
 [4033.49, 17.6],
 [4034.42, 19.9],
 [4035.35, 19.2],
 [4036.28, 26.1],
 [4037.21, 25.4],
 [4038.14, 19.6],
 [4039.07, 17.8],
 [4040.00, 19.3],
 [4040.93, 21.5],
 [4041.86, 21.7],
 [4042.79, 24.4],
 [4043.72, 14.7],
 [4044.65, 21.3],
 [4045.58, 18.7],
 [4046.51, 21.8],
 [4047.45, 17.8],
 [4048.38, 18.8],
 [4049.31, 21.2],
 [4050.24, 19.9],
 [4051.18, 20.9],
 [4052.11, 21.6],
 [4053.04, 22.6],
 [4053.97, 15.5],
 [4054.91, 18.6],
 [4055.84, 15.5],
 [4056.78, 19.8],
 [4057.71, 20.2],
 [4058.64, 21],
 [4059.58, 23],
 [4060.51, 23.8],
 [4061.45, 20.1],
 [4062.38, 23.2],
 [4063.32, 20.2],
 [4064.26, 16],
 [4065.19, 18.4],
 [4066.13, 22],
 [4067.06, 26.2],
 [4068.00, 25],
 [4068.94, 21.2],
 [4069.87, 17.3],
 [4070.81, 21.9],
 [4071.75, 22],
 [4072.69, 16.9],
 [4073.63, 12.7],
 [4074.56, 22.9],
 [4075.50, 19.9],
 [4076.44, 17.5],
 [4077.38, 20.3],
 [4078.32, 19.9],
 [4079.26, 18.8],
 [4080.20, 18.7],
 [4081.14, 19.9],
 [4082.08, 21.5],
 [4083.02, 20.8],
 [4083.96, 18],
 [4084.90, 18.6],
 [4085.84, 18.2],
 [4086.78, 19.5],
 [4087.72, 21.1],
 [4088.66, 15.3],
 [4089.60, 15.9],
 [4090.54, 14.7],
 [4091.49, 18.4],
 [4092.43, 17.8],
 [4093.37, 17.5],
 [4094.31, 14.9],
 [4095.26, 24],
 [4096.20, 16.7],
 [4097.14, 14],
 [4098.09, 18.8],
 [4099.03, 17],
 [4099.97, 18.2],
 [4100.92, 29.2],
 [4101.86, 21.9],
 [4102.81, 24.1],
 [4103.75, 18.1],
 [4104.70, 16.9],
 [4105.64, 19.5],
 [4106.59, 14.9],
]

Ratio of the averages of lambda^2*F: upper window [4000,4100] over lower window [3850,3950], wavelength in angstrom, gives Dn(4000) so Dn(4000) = 1.17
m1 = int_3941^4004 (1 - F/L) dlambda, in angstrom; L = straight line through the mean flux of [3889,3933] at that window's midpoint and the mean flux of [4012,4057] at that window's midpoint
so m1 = 4.0 angstrom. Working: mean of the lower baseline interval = 18.6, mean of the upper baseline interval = 20.6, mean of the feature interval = 18.3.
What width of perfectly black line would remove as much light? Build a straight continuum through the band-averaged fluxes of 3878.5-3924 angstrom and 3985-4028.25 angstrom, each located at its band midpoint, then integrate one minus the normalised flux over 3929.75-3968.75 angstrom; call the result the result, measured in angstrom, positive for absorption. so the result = 3.4 angstrom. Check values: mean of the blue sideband 18.5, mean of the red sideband 20.4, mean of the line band 17.6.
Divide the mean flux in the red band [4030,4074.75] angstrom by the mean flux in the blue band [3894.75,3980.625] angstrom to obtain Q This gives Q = 1.12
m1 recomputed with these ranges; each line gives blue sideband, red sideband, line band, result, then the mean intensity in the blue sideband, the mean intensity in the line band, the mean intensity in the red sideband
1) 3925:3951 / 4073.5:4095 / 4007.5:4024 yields -2.43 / 18.2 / 21.1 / 18.5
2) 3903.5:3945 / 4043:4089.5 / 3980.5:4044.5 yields -3.61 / 18.7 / 20.5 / 19.8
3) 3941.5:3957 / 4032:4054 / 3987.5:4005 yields 0.14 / 19.3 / 19.7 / 20.4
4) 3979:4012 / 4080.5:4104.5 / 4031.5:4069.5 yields -2.33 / 19.9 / 20.5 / 18.9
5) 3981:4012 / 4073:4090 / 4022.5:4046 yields -1.54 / 19.9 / 20.7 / 18.9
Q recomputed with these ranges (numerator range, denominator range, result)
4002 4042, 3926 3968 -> 1.18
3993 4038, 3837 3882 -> 1.16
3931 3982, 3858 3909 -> 0.98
